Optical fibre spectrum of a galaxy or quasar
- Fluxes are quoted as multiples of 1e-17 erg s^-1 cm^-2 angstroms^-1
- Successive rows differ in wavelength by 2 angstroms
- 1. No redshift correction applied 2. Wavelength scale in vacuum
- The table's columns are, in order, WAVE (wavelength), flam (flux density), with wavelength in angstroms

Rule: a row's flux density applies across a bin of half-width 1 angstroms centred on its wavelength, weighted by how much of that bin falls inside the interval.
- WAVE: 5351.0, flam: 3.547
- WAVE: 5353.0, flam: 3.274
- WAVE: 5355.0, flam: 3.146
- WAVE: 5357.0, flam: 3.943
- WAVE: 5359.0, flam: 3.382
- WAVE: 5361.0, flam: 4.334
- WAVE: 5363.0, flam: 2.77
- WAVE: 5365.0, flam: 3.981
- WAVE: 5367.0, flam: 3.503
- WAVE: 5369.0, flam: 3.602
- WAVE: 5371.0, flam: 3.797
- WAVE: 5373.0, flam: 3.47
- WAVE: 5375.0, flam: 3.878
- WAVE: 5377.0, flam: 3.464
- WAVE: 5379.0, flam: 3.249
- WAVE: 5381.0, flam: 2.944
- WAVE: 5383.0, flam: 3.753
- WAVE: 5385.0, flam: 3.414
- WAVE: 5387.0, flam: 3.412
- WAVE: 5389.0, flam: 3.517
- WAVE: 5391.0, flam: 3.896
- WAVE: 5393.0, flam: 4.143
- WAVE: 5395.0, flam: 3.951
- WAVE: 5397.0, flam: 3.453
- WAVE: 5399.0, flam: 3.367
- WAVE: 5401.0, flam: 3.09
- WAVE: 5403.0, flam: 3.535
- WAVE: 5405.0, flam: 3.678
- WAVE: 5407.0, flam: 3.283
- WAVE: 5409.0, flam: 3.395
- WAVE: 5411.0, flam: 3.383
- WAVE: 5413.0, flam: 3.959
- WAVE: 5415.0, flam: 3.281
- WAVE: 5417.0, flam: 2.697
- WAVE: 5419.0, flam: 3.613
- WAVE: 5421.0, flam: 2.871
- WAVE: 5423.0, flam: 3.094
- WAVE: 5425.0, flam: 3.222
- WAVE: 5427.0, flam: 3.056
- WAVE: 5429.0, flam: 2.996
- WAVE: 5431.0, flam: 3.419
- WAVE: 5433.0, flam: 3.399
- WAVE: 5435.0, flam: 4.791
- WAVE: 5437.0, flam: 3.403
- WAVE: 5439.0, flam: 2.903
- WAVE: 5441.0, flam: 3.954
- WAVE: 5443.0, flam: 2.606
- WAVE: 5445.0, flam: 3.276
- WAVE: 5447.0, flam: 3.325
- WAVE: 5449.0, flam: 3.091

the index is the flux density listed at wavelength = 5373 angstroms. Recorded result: 3.47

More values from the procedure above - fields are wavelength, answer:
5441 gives 3.954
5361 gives 4.334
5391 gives 3.896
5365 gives 3.981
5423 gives 3.094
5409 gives 3.395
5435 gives 4.791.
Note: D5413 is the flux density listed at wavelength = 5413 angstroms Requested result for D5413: 3.959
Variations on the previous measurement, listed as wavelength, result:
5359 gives 3.382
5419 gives 3.613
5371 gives 3.797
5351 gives 3.547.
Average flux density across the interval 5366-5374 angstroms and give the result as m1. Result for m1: 3.59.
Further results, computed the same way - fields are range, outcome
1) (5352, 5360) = 3.44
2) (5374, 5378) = 3.67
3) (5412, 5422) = 3.28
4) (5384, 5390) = 3.45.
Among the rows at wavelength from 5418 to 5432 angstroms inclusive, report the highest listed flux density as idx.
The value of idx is 3.613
